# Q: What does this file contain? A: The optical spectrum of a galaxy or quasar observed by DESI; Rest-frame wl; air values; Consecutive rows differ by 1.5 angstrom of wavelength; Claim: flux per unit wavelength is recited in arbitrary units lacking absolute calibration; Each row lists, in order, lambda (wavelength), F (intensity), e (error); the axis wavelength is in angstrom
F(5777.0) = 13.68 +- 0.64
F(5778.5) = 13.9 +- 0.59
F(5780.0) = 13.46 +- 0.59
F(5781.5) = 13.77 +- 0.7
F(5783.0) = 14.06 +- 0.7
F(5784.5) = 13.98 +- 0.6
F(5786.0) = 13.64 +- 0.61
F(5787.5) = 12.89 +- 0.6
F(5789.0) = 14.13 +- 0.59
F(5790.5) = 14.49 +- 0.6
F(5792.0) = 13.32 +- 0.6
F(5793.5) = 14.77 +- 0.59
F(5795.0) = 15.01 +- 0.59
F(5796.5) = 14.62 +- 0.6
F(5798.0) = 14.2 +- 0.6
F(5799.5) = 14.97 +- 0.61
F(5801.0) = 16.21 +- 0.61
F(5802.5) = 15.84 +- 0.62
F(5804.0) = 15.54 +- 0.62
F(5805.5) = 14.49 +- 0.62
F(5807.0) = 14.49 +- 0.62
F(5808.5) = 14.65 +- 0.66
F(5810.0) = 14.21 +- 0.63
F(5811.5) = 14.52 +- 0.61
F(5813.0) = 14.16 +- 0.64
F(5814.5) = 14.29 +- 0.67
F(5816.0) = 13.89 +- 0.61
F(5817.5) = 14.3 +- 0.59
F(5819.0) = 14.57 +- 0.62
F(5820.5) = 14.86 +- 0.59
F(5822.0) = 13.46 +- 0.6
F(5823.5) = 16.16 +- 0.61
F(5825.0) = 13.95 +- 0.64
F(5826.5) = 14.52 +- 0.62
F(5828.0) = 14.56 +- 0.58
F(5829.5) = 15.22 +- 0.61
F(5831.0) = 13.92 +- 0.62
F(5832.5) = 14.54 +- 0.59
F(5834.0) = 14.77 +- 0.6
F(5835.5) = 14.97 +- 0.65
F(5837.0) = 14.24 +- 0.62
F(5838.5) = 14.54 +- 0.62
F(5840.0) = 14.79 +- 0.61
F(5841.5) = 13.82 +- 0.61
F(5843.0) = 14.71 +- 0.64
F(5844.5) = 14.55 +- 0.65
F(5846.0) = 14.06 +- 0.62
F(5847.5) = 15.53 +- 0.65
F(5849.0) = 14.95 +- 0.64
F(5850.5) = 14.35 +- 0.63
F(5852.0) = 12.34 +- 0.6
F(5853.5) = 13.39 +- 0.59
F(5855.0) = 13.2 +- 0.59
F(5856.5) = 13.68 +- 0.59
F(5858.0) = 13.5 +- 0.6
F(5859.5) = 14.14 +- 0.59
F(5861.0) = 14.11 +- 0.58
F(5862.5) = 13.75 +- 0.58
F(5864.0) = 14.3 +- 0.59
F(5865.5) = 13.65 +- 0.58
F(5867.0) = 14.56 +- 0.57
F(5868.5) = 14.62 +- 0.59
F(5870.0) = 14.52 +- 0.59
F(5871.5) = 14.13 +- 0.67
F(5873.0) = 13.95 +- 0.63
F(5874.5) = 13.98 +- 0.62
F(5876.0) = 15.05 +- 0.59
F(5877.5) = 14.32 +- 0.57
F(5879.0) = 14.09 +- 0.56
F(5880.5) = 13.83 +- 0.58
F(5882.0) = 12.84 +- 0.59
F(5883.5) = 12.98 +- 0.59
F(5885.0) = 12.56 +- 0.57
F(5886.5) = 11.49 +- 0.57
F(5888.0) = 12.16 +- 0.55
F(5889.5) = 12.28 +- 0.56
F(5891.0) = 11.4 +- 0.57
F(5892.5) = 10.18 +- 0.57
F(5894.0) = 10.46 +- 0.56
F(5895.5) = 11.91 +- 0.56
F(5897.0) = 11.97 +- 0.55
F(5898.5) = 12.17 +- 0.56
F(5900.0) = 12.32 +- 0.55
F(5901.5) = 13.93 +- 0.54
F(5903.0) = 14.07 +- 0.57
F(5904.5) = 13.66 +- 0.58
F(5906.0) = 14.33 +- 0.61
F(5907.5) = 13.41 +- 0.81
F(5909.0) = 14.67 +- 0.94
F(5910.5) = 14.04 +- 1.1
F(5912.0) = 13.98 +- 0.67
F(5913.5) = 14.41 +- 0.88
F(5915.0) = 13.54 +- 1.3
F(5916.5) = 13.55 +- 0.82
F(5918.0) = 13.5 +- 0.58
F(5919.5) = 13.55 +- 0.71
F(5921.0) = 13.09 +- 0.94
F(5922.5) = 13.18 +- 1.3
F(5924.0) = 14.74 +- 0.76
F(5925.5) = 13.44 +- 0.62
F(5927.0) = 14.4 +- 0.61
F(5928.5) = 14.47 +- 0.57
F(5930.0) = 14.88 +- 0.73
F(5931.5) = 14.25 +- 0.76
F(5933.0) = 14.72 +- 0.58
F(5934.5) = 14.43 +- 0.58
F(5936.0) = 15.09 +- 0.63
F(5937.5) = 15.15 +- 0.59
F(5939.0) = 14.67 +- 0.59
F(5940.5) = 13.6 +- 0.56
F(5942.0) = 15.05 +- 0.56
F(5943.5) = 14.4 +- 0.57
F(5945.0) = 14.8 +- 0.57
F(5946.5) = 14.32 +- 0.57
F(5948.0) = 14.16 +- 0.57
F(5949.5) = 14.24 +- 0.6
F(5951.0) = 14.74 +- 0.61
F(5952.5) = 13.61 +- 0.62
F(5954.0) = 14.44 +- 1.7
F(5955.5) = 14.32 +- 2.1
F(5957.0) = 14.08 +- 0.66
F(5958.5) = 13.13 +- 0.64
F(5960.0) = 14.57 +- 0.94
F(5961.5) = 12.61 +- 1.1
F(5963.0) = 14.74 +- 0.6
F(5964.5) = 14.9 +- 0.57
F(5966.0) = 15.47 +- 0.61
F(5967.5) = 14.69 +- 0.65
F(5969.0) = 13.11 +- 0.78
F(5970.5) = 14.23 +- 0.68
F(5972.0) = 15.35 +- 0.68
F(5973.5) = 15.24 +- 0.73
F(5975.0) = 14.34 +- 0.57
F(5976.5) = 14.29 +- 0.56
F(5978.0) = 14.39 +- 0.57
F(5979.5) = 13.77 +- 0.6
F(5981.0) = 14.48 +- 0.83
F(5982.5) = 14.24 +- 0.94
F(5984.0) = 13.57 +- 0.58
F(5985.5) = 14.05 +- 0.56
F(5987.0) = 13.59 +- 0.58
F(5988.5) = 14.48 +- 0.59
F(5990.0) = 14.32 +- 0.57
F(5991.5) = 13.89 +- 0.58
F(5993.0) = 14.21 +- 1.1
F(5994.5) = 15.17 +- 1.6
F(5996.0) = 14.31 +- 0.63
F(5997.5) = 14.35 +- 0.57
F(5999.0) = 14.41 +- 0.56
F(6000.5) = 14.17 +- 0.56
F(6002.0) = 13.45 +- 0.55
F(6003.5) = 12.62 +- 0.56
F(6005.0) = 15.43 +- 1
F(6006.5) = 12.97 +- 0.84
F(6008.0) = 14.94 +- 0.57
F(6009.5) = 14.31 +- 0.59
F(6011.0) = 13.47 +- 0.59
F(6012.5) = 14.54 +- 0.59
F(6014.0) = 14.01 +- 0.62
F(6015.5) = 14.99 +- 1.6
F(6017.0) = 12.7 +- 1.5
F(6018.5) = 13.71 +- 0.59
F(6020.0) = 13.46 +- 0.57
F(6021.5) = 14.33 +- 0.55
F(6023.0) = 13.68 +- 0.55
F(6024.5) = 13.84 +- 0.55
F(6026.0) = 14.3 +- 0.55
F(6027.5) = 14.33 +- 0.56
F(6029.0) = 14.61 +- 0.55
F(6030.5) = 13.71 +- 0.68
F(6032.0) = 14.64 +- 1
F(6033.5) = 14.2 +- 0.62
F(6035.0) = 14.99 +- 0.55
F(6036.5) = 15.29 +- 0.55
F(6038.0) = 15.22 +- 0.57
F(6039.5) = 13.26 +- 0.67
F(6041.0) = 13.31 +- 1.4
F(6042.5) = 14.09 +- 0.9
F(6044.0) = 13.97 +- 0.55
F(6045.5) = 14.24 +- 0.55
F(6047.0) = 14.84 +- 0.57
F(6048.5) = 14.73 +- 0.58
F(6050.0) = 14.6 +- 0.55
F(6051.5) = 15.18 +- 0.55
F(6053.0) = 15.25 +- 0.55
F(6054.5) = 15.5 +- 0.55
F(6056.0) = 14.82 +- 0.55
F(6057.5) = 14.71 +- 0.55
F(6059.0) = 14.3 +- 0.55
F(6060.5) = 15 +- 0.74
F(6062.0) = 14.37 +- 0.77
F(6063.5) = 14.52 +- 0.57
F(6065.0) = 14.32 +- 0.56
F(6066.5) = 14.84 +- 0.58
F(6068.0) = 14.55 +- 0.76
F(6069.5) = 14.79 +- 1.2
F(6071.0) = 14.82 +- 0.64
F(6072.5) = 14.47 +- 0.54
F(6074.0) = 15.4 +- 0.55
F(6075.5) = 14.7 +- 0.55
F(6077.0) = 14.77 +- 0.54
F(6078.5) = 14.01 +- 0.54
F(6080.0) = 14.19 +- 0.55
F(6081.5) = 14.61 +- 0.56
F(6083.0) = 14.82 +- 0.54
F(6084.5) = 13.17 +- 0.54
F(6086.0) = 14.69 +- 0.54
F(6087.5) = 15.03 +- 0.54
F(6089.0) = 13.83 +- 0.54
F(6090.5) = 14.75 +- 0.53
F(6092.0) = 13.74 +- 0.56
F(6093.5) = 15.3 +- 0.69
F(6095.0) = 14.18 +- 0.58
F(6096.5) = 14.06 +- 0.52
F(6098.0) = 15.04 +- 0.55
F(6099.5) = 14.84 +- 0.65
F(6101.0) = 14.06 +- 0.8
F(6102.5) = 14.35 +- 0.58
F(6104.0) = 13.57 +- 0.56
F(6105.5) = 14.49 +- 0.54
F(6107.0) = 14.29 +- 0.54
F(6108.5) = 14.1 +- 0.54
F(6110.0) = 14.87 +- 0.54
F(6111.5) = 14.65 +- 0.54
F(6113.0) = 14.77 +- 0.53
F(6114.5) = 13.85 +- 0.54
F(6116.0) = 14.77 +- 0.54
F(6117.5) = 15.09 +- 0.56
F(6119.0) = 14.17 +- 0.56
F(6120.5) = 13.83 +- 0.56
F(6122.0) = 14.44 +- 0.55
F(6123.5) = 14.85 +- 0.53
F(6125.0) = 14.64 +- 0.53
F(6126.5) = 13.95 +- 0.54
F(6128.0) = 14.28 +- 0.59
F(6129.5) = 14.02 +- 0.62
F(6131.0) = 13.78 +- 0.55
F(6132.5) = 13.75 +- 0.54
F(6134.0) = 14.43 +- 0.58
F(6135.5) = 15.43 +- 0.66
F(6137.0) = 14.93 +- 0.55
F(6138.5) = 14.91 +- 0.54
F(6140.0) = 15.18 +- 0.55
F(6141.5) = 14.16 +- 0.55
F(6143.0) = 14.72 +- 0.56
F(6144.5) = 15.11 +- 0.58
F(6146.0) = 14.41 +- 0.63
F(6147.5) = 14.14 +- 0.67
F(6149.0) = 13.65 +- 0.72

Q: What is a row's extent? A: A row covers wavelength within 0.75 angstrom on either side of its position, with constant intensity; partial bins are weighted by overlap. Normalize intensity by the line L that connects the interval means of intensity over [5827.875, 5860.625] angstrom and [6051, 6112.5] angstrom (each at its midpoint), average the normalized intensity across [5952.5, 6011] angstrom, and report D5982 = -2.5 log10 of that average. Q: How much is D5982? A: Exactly 0.017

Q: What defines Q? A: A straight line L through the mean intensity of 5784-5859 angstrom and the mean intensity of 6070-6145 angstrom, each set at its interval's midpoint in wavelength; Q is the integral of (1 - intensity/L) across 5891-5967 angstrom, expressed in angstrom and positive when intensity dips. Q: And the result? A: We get 3.1 angstrom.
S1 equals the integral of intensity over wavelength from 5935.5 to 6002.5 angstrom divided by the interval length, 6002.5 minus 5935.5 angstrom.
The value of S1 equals 14.3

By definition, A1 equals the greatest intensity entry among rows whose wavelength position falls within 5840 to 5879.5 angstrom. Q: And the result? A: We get 15.53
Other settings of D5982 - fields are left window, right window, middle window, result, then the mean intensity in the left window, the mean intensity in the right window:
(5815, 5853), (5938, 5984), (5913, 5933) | 0.03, 14.5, 14.3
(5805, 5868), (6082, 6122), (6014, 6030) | 0.03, 14.3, 14.4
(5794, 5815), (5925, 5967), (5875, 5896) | 0.16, 14.8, 14.4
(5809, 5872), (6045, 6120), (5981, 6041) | 0.03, 14.3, 14.6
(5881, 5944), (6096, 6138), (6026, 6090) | -0.03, 13.4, 14.4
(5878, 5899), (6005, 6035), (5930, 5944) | -0.14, 12.2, 14.1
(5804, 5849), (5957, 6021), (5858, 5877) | 0.02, 14.5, 14.2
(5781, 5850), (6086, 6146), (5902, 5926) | 0.05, 14.5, 14.5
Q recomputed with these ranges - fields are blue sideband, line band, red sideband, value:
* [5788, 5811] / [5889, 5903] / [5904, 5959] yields 2.30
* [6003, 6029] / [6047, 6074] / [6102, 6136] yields -1.17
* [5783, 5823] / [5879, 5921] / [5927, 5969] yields 4.26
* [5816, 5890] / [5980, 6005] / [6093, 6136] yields 0.21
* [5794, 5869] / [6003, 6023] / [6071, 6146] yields 0.68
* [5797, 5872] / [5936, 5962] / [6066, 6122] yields 0.31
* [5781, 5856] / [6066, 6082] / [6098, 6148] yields -0.22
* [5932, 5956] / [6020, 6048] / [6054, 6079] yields 0.74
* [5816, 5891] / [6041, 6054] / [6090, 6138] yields -0.22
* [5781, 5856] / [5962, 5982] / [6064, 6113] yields -0.08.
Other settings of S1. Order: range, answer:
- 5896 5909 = 13.3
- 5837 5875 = 14.1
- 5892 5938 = 13.6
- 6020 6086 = 14.5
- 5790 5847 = 14.6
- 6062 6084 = 14.6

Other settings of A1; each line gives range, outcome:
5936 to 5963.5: 15.15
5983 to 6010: 15.43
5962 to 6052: 15.47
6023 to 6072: 15.5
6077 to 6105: 15.3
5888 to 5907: 14.33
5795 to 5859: 16.21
